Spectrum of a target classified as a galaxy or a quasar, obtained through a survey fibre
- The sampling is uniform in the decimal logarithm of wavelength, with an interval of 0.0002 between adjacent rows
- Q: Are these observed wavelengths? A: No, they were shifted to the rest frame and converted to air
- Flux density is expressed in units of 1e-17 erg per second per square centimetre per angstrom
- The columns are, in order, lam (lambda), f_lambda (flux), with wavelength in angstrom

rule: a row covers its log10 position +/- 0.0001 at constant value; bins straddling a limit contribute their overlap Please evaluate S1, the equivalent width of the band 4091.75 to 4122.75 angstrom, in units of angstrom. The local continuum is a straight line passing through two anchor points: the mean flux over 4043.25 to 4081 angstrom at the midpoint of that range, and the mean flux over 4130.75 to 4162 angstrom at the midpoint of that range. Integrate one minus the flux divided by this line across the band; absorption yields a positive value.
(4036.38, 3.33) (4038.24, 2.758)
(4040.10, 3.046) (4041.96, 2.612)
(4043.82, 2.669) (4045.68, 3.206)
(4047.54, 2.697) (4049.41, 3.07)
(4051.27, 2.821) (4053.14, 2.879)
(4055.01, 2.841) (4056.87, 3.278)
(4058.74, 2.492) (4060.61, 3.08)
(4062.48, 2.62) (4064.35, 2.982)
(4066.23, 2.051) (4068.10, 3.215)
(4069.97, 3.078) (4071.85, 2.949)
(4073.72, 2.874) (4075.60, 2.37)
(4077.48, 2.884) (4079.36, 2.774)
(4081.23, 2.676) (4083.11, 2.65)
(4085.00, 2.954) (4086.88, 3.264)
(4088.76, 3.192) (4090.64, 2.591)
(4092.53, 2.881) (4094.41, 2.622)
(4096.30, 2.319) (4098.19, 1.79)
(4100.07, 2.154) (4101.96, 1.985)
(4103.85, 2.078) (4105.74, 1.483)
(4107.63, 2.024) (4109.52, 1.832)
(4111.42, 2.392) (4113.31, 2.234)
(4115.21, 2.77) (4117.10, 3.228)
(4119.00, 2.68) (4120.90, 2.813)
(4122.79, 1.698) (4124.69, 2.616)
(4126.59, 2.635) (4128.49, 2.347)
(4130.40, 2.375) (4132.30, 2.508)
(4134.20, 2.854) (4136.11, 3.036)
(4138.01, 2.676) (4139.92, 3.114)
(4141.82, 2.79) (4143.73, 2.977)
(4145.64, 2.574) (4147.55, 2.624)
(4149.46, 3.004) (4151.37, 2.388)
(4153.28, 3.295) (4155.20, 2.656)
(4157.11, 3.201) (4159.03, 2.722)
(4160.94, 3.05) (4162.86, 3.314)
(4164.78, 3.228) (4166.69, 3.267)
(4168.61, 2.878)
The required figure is 5.77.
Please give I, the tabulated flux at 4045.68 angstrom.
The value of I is 3.206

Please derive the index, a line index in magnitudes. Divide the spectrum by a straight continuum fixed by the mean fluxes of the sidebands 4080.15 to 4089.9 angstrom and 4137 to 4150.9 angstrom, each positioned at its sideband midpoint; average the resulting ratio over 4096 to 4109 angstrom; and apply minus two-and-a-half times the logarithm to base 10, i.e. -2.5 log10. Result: 0.43 mag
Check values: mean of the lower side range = 2.94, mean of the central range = 1.96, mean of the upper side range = 2.81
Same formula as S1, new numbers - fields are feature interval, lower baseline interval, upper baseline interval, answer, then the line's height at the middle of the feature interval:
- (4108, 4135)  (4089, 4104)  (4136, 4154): 1.2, 2.6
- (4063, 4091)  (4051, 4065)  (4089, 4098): -1.3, 2.72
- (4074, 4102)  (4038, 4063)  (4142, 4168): 2.5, 2.9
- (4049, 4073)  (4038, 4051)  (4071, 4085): -0.5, 2.81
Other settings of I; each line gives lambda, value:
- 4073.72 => 2.874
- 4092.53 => 2.881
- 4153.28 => 3.295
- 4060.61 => 3.08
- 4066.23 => 2.051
